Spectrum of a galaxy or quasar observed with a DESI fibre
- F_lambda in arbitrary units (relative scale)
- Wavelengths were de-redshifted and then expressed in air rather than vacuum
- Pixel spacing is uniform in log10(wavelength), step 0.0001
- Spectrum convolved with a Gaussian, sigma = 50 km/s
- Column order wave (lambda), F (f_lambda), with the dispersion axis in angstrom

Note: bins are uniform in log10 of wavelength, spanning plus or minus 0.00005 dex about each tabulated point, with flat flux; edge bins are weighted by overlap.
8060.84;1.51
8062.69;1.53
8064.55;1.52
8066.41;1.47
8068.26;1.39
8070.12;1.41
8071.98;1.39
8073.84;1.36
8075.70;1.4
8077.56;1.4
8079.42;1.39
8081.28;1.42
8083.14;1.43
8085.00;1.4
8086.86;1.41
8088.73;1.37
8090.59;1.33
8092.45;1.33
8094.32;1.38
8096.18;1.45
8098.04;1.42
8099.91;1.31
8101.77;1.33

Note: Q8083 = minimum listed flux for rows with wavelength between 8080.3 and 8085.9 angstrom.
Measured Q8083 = 1.4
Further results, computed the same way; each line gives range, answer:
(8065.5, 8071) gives 1.39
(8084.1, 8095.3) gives 1.33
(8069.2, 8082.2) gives 1.36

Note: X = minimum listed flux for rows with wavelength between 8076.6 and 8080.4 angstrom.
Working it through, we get 1.39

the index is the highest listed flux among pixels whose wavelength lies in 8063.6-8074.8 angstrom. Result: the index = 1.52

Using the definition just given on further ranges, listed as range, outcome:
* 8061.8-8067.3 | 1.53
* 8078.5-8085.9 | 1.43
